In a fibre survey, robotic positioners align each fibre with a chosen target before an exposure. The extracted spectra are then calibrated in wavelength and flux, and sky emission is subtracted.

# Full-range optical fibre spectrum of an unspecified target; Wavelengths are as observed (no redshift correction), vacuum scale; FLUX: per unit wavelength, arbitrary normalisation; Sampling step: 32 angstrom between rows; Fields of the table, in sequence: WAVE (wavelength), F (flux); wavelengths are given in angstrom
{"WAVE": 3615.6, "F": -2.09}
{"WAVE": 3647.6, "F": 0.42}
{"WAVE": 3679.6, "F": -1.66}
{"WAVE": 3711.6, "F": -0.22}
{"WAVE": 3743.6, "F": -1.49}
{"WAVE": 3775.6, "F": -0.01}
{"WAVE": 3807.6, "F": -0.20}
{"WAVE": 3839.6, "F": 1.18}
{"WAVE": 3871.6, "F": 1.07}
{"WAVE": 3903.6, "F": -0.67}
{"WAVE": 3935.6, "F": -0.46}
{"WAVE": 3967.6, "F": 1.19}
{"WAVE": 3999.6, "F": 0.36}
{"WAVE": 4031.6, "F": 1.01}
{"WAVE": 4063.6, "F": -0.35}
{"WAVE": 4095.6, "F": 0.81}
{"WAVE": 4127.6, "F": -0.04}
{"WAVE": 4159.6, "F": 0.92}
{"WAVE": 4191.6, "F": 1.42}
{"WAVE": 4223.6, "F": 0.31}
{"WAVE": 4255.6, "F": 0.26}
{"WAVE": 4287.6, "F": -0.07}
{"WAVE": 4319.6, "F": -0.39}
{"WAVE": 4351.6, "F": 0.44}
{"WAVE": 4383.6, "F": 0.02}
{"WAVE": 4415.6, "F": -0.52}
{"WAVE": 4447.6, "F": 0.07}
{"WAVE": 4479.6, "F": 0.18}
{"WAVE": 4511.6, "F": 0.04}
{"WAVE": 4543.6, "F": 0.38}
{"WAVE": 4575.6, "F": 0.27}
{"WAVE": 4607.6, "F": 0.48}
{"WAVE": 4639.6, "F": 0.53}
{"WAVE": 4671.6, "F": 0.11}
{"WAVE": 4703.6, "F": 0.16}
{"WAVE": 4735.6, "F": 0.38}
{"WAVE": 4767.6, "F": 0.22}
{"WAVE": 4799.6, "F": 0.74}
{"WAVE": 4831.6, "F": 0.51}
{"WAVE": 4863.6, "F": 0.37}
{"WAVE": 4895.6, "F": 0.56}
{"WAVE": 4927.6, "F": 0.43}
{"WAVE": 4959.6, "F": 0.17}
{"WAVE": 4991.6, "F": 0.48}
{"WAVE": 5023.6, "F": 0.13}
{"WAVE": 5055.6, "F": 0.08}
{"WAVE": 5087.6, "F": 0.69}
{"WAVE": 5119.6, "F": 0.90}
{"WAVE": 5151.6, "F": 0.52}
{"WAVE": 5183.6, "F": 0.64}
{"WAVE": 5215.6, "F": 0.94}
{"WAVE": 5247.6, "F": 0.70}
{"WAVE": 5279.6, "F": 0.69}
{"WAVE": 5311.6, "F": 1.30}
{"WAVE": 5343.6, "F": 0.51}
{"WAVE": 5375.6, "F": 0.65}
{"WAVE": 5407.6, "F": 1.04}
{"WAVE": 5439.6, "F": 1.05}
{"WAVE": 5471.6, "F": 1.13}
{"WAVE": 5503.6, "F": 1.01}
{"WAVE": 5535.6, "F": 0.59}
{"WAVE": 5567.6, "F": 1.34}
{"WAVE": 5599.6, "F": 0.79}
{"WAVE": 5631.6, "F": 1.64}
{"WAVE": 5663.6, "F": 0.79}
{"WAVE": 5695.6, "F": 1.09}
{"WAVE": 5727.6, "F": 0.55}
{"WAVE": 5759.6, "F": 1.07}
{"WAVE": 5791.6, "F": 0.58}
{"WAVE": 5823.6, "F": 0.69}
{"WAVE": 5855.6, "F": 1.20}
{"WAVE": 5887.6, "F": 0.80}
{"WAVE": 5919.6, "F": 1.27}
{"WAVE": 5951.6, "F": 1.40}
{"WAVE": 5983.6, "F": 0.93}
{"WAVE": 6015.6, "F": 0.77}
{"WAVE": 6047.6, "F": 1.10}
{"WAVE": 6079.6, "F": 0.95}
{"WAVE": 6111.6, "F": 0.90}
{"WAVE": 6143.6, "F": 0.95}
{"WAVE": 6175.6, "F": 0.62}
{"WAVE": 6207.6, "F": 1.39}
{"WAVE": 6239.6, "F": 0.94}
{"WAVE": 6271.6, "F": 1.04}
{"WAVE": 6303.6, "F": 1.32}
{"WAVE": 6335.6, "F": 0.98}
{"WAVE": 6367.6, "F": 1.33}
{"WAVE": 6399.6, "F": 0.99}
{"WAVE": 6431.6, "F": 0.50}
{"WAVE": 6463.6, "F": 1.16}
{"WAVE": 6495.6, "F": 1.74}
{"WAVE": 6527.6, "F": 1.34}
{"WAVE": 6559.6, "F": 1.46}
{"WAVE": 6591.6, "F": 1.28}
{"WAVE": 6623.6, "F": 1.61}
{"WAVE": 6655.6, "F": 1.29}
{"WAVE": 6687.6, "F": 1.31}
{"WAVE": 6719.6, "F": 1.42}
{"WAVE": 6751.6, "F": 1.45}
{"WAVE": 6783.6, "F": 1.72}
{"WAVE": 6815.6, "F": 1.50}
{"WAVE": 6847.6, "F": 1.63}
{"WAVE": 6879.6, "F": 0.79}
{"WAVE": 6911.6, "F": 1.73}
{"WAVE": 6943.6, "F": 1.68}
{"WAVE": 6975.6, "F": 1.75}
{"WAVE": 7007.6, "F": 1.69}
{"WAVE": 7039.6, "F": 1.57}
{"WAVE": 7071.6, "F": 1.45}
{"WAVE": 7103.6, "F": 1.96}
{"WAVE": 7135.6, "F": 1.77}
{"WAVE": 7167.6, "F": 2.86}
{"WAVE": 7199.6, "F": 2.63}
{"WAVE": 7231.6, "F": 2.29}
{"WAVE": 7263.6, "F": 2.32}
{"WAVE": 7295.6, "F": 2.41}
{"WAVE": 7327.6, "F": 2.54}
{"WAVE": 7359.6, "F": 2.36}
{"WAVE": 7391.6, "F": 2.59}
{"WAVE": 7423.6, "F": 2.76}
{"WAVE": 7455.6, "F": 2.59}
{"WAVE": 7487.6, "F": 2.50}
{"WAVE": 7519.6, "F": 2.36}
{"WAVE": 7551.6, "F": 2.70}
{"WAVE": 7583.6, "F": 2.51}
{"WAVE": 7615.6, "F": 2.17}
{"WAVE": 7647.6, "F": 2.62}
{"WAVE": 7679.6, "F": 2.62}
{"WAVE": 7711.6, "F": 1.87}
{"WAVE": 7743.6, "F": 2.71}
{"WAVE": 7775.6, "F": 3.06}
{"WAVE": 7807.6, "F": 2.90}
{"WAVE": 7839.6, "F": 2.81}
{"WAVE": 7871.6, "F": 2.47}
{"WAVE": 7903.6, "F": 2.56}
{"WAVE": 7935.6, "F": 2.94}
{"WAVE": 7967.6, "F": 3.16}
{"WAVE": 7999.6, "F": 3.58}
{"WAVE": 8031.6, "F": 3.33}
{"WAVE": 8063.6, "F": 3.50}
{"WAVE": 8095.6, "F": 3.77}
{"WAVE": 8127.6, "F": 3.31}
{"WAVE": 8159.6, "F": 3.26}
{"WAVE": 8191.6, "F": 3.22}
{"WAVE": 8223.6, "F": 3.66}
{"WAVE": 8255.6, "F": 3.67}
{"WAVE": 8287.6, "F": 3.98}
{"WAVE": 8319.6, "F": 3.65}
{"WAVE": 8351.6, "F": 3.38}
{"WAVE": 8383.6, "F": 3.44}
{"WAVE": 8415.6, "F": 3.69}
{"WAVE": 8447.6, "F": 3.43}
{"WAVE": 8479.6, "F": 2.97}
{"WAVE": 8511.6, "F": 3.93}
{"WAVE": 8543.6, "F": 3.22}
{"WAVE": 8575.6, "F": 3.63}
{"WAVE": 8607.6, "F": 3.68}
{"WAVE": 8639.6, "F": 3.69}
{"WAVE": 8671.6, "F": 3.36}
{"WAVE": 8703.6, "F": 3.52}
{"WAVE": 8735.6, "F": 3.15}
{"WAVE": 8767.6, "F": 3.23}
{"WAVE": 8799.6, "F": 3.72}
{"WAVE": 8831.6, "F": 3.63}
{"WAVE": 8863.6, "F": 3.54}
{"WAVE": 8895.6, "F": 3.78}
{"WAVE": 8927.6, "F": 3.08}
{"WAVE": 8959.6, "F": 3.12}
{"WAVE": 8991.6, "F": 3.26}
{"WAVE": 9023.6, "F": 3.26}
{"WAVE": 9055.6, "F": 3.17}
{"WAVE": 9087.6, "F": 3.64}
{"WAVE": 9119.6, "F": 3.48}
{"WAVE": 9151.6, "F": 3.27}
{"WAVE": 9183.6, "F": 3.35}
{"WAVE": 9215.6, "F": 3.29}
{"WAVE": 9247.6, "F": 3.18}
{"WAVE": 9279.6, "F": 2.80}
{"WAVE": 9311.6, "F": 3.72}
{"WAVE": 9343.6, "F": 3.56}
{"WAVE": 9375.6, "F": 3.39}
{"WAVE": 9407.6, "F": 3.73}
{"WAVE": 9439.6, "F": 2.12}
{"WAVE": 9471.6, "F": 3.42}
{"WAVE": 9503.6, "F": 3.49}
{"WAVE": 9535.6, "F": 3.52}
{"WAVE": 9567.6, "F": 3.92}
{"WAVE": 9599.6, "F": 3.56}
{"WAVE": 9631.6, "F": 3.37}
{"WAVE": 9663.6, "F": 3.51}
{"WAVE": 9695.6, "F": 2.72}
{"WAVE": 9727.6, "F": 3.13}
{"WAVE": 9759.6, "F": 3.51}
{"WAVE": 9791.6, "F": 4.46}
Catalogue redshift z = 0.794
